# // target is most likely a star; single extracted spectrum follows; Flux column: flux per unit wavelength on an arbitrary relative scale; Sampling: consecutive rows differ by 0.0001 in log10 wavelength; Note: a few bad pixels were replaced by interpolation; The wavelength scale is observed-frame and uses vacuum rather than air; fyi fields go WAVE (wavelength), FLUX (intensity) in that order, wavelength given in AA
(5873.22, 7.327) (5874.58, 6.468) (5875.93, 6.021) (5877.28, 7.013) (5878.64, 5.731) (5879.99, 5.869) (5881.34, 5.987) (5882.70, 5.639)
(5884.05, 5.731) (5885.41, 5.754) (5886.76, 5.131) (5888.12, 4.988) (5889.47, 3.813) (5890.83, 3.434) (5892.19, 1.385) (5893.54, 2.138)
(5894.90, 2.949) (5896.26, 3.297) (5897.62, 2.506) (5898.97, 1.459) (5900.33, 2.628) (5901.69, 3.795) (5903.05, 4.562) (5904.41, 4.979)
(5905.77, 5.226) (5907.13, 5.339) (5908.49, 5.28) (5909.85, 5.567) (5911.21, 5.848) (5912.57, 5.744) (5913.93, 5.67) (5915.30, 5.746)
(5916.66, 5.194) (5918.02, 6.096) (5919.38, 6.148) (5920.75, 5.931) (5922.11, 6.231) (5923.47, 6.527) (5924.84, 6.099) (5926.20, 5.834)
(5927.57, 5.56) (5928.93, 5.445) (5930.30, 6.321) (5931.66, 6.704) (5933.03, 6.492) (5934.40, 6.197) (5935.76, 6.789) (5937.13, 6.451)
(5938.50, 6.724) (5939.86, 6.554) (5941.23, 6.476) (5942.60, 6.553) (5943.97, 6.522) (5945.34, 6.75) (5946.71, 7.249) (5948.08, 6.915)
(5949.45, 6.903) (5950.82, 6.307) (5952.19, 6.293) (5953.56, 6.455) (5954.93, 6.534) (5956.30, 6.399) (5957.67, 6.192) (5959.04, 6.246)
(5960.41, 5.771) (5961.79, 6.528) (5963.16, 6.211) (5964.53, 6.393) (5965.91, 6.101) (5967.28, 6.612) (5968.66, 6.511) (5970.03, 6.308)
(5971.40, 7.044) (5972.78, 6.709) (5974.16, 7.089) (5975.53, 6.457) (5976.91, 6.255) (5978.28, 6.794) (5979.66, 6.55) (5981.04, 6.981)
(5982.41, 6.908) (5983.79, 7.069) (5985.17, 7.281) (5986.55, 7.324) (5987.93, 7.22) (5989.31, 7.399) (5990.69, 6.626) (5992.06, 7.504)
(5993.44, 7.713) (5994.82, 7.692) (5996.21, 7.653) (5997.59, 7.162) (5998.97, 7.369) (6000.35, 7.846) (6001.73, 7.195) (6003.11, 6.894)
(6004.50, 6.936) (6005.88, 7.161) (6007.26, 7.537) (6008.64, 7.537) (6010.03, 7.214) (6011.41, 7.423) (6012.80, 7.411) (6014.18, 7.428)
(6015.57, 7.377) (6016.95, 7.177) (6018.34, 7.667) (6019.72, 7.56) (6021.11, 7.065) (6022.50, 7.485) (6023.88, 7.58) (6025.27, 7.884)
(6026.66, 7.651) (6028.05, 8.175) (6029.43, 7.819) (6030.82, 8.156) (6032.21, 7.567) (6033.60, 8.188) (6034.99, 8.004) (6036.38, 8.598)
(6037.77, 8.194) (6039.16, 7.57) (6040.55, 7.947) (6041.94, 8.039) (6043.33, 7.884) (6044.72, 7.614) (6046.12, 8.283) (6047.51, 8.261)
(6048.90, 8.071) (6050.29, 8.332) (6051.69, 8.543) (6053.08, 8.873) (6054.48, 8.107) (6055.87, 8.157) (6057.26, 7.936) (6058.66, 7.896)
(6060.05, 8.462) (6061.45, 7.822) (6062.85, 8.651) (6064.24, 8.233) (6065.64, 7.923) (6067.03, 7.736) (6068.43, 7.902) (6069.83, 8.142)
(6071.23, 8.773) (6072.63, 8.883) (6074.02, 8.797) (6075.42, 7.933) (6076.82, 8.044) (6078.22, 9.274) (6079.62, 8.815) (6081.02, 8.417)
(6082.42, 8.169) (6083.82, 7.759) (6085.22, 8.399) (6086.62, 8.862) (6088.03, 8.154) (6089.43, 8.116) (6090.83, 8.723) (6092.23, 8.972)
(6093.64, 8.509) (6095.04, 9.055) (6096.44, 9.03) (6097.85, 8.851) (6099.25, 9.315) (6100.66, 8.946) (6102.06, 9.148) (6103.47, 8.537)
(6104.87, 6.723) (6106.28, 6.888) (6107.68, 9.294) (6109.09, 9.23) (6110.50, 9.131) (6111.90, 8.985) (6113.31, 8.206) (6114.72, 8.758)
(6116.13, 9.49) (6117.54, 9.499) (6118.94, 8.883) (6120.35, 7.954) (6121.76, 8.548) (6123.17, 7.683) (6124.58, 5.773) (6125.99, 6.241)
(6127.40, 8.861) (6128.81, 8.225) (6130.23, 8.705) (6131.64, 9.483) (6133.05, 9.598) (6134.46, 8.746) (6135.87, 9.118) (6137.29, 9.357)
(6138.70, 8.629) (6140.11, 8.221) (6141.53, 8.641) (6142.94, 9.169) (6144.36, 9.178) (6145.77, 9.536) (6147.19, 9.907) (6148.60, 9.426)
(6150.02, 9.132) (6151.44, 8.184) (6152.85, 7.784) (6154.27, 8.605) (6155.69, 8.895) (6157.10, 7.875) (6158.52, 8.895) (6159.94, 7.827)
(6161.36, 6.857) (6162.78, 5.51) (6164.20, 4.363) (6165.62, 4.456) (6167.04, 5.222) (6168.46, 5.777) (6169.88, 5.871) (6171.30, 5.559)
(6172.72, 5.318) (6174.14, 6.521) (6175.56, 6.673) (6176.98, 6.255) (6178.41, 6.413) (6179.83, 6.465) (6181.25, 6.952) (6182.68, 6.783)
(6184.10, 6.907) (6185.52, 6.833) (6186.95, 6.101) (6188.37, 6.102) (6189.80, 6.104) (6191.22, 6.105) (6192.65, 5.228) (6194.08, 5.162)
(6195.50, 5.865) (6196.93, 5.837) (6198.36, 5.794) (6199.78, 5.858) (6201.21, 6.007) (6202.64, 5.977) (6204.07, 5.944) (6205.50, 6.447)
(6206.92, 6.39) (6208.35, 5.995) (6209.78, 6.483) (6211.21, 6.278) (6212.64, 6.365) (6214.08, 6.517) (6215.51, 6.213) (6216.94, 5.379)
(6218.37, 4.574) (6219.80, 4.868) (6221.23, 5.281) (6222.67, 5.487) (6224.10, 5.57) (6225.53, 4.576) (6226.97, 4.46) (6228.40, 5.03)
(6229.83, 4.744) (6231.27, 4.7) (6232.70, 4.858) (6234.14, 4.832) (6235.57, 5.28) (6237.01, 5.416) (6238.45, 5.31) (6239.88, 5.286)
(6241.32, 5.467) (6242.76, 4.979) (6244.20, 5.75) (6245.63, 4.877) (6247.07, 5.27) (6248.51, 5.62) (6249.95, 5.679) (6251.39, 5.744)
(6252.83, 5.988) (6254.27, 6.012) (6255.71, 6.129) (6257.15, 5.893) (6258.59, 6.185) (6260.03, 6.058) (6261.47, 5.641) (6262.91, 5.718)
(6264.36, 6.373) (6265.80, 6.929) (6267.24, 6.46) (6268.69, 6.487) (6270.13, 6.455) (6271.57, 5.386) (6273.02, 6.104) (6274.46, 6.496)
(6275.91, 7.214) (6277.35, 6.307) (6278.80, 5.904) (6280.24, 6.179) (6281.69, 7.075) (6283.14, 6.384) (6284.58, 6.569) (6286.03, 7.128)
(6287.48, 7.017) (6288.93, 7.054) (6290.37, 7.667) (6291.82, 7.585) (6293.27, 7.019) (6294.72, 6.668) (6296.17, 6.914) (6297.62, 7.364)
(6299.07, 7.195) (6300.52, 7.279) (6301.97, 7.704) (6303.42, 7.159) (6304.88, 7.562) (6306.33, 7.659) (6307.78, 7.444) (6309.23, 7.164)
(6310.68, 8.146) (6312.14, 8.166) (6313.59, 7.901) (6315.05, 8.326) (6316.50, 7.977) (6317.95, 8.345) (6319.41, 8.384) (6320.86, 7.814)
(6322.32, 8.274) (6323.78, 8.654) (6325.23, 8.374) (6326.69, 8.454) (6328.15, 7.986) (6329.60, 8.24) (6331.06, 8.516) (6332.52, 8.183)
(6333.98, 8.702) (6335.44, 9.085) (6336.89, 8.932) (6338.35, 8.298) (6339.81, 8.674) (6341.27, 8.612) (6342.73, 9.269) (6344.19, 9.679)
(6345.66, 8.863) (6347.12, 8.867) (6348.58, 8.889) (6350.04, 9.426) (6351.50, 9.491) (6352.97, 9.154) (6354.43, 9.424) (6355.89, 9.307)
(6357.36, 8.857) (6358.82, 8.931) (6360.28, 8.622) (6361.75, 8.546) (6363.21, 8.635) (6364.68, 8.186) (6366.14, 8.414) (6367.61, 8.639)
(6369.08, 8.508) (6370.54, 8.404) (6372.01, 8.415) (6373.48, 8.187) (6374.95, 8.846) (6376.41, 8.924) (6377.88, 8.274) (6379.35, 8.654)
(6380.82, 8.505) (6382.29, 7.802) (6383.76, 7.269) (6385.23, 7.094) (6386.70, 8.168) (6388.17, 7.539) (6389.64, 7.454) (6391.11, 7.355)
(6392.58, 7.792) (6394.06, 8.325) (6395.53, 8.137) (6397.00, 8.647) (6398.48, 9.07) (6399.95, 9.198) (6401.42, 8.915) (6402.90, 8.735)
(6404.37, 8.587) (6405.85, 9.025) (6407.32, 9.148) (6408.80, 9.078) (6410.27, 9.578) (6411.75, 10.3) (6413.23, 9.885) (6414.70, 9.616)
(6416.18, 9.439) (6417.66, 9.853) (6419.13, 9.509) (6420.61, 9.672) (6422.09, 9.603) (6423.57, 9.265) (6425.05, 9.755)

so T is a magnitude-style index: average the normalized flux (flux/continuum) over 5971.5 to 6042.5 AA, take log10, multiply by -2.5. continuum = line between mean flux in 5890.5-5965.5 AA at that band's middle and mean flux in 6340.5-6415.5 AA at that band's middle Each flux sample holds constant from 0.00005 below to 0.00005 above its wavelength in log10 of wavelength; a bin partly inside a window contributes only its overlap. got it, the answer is -0.21 mag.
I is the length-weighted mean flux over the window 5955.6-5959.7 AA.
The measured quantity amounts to 6.29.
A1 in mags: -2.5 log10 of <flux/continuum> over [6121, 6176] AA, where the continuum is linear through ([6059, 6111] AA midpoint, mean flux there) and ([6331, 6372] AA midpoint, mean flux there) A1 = 0.11 mag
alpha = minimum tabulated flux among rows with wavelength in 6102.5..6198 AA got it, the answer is 4.363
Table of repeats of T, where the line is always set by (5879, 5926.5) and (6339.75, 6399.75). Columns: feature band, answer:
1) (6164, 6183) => 0.18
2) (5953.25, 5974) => -0.21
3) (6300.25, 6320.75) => 0.03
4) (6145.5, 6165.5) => -0.16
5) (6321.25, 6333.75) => -0.02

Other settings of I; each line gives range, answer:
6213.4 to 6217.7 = 6.02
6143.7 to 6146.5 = 9.36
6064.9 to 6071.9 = 8.09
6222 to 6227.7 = 5.02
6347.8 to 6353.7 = 9.24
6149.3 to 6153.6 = 8.36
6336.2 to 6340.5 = 8.63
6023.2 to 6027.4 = 7.7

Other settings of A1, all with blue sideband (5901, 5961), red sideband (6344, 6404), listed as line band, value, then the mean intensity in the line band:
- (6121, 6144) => -0.18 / 8.45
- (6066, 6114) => -0.22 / 8.52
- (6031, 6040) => -0.21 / 8.03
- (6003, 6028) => -0.14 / 7.42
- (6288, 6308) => 0.11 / 7.3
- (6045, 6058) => -0.22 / 8.26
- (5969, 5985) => -0.07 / 6.76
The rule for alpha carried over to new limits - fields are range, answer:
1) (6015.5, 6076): 7.065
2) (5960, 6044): 5.771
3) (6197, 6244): 4.46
